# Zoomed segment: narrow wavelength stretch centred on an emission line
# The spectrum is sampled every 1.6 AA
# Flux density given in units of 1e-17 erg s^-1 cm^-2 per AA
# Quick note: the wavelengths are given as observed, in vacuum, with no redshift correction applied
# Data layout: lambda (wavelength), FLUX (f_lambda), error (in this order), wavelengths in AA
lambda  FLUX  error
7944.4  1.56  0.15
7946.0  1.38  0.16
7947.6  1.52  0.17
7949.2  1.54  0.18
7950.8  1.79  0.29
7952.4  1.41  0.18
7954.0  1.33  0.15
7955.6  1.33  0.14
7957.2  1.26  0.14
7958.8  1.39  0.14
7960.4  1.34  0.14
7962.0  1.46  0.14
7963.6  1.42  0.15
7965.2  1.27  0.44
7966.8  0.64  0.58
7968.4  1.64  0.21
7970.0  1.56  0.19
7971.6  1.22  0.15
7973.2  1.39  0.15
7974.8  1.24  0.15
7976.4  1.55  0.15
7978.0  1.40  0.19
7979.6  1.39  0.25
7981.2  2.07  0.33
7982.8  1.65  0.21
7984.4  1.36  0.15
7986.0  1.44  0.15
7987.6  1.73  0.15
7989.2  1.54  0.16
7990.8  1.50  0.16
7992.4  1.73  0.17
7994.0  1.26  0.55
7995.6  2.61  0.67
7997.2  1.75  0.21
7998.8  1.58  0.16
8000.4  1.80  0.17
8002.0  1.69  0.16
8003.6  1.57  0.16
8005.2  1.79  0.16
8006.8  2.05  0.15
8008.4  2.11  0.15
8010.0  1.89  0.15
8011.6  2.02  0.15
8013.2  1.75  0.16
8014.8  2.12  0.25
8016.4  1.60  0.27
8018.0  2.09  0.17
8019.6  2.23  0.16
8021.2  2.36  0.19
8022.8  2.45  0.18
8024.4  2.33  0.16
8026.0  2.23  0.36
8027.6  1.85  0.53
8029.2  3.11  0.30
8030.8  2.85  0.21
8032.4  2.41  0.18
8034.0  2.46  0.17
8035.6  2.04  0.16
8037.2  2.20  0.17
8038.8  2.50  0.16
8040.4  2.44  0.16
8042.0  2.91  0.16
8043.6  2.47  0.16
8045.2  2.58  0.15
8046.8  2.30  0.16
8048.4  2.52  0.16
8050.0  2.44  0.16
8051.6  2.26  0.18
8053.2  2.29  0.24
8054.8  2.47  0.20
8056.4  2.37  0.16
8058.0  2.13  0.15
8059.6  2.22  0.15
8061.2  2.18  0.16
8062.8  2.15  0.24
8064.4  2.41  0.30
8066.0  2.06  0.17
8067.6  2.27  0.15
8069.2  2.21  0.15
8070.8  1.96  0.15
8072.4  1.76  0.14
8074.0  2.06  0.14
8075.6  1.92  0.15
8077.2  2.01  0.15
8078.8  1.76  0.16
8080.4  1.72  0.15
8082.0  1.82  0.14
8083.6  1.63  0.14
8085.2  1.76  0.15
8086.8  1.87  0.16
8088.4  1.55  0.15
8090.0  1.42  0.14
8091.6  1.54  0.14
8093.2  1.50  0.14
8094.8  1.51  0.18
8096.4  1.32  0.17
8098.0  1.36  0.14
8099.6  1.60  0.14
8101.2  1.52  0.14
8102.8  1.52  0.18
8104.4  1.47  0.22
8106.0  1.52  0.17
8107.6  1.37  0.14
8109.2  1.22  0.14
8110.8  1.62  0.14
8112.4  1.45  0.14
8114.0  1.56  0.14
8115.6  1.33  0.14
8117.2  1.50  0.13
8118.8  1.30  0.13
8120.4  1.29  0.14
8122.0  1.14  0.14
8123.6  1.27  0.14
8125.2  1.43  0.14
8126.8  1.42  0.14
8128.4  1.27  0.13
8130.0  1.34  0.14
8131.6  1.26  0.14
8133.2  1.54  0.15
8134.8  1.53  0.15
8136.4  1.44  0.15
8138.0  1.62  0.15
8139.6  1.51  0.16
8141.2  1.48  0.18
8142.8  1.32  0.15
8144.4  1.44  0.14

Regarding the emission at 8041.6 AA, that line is Mg II 2798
